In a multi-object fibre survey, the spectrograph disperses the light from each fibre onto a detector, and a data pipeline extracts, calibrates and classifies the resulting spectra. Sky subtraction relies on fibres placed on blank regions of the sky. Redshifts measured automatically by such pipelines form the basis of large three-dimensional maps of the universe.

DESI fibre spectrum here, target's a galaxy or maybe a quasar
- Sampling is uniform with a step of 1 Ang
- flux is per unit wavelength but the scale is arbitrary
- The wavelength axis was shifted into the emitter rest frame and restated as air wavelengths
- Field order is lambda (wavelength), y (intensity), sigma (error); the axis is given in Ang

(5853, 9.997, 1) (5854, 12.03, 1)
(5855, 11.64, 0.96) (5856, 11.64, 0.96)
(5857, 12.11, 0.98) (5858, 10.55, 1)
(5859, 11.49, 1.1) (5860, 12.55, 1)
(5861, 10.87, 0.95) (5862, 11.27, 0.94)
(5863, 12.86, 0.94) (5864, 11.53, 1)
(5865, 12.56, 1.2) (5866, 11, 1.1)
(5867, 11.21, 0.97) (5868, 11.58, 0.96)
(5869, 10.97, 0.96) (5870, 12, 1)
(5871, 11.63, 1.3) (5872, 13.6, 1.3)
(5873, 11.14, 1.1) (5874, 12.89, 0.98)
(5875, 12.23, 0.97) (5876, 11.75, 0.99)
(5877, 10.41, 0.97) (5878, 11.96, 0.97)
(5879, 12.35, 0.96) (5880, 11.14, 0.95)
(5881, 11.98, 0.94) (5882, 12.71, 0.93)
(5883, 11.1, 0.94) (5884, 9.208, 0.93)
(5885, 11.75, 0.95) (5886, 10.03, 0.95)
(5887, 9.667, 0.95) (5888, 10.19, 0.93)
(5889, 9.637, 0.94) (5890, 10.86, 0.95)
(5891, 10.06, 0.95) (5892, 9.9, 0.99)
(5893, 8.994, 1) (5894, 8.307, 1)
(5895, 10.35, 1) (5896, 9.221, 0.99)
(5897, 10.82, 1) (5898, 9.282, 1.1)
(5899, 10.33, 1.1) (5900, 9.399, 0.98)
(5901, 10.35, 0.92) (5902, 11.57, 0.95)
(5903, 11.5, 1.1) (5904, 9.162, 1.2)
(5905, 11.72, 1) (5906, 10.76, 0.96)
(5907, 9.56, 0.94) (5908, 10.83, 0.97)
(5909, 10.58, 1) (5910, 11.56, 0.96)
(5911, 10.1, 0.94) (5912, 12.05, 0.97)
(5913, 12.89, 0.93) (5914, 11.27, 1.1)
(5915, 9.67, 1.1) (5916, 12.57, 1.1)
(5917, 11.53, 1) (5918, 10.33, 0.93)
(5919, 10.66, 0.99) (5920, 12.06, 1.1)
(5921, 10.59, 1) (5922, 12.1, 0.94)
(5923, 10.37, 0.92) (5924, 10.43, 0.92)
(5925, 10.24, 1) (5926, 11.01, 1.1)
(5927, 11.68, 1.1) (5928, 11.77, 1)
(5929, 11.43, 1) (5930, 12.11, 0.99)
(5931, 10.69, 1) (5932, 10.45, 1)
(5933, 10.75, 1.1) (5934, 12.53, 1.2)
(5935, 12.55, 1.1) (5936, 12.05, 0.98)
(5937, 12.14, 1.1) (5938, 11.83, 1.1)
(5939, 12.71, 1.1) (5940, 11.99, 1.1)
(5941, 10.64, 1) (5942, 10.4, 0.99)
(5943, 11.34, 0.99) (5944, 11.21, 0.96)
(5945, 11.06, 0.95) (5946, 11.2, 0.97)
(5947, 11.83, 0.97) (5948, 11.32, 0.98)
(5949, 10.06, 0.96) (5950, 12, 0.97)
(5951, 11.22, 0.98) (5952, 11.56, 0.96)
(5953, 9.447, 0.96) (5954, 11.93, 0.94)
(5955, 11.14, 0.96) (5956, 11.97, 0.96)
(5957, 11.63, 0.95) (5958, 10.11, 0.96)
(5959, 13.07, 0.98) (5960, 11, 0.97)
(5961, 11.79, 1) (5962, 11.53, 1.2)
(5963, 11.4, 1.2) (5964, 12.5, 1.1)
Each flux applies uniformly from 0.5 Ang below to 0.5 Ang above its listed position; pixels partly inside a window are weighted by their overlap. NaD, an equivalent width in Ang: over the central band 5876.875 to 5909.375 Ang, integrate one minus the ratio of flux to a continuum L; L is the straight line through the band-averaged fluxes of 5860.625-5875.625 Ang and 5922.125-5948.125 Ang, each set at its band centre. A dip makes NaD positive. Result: 3.32 Ang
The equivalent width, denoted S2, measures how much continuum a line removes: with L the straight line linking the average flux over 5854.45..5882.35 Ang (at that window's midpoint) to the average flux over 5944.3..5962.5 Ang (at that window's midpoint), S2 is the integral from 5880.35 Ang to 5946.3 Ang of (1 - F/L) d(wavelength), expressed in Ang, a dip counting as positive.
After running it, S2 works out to 3.6 Ang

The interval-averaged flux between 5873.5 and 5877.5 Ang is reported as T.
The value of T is 11.8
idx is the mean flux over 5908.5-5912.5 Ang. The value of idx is 11.1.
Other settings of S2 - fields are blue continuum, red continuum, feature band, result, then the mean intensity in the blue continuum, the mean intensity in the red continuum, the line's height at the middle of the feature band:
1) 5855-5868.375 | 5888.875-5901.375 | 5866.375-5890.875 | -1.4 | 11.6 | 9.81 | 10.7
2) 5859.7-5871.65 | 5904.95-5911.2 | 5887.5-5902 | 1.5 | 11.7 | 10.7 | 11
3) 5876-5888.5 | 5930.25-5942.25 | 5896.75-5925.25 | 1.3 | 11.1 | 11.6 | 11.4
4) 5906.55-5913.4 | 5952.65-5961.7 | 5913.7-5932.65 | 0.1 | 11.1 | 11.4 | 11.2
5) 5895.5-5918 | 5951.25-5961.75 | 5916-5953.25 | -0.7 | 10.8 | 11.4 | 11.1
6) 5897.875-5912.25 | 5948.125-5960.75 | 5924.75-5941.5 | -0.9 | 10.6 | 11.3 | 11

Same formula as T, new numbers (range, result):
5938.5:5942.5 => 11.4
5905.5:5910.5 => 10.7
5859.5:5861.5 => 11.7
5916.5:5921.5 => 11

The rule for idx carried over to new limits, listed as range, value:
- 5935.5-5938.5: 12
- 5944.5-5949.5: 11.1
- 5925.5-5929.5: 11.5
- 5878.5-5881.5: 11.8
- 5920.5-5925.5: 10.7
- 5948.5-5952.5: 11.2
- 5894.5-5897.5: 10.1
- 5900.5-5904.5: 10.6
